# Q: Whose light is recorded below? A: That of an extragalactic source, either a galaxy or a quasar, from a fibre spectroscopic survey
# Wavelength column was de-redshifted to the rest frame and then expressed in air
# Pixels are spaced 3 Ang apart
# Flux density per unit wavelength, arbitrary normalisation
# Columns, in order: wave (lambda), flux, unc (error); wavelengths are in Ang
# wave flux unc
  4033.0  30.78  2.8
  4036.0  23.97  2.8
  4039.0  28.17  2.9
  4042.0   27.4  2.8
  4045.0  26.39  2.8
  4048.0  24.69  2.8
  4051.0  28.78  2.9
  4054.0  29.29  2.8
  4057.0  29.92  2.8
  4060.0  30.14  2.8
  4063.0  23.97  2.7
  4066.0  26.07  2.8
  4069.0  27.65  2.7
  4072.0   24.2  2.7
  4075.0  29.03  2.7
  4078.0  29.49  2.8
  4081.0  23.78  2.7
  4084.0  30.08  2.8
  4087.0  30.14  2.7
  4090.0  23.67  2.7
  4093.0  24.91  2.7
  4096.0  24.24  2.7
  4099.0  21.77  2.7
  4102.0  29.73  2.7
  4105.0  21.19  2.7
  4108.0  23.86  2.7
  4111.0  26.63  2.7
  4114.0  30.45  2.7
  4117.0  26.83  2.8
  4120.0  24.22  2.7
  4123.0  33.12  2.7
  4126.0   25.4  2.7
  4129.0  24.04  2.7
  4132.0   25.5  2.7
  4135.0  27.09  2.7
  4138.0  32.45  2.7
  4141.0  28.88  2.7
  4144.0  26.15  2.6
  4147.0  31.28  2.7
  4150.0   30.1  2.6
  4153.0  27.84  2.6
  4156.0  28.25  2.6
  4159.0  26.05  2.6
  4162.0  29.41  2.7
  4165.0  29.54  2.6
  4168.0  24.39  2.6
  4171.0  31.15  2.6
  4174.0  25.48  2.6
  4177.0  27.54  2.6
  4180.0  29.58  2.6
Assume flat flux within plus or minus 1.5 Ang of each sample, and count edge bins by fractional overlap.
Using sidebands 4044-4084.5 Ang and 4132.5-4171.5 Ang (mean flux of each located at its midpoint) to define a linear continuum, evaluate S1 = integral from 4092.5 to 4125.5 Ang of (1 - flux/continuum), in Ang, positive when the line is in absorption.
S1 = 2.2 Ang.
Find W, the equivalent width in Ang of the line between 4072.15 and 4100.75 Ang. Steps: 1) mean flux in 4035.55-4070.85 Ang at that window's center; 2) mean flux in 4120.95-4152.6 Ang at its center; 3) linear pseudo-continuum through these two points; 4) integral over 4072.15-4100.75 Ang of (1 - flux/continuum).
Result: 1.4 Ang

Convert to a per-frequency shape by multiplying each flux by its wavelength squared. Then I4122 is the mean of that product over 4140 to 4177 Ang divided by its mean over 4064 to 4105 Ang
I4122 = 1.11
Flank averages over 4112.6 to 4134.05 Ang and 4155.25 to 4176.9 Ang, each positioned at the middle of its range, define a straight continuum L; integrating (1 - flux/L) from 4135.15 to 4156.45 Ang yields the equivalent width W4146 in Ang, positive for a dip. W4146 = -1.4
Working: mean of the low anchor 27.1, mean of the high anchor 27.7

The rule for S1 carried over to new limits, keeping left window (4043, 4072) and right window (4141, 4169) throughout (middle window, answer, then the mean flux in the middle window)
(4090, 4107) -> 2.1 Ang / 24.3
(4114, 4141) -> 0.3 Ang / 27.6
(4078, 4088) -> -0.2 Ang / 28.1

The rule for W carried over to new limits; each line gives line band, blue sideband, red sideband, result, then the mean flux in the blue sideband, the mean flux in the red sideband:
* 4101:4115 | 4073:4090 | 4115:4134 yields 0.5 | 28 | 26.6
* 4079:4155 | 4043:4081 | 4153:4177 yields 1.6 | 27.3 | 27.7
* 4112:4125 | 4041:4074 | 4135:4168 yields -0.1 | 27.2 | 28.7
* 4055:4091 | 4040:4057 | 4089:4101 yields -2.5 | 27.6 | 23.9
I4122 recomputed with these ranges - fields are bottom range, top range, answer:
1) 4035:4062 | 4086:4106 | 0.93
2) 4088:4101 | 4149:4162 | 1.20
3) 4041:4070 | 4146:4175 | 1.09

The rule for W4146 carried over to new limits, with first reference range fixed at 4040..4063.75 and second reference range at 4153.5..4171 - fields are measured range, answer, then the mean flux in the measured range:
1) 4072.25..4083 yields 0.22 Ang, 27.2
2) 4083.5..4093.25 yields 0.19 Ang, 27.2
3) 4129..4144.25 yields 0.02 Ang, 27.8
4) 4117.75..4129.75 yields 0.40 Ang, 26.9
